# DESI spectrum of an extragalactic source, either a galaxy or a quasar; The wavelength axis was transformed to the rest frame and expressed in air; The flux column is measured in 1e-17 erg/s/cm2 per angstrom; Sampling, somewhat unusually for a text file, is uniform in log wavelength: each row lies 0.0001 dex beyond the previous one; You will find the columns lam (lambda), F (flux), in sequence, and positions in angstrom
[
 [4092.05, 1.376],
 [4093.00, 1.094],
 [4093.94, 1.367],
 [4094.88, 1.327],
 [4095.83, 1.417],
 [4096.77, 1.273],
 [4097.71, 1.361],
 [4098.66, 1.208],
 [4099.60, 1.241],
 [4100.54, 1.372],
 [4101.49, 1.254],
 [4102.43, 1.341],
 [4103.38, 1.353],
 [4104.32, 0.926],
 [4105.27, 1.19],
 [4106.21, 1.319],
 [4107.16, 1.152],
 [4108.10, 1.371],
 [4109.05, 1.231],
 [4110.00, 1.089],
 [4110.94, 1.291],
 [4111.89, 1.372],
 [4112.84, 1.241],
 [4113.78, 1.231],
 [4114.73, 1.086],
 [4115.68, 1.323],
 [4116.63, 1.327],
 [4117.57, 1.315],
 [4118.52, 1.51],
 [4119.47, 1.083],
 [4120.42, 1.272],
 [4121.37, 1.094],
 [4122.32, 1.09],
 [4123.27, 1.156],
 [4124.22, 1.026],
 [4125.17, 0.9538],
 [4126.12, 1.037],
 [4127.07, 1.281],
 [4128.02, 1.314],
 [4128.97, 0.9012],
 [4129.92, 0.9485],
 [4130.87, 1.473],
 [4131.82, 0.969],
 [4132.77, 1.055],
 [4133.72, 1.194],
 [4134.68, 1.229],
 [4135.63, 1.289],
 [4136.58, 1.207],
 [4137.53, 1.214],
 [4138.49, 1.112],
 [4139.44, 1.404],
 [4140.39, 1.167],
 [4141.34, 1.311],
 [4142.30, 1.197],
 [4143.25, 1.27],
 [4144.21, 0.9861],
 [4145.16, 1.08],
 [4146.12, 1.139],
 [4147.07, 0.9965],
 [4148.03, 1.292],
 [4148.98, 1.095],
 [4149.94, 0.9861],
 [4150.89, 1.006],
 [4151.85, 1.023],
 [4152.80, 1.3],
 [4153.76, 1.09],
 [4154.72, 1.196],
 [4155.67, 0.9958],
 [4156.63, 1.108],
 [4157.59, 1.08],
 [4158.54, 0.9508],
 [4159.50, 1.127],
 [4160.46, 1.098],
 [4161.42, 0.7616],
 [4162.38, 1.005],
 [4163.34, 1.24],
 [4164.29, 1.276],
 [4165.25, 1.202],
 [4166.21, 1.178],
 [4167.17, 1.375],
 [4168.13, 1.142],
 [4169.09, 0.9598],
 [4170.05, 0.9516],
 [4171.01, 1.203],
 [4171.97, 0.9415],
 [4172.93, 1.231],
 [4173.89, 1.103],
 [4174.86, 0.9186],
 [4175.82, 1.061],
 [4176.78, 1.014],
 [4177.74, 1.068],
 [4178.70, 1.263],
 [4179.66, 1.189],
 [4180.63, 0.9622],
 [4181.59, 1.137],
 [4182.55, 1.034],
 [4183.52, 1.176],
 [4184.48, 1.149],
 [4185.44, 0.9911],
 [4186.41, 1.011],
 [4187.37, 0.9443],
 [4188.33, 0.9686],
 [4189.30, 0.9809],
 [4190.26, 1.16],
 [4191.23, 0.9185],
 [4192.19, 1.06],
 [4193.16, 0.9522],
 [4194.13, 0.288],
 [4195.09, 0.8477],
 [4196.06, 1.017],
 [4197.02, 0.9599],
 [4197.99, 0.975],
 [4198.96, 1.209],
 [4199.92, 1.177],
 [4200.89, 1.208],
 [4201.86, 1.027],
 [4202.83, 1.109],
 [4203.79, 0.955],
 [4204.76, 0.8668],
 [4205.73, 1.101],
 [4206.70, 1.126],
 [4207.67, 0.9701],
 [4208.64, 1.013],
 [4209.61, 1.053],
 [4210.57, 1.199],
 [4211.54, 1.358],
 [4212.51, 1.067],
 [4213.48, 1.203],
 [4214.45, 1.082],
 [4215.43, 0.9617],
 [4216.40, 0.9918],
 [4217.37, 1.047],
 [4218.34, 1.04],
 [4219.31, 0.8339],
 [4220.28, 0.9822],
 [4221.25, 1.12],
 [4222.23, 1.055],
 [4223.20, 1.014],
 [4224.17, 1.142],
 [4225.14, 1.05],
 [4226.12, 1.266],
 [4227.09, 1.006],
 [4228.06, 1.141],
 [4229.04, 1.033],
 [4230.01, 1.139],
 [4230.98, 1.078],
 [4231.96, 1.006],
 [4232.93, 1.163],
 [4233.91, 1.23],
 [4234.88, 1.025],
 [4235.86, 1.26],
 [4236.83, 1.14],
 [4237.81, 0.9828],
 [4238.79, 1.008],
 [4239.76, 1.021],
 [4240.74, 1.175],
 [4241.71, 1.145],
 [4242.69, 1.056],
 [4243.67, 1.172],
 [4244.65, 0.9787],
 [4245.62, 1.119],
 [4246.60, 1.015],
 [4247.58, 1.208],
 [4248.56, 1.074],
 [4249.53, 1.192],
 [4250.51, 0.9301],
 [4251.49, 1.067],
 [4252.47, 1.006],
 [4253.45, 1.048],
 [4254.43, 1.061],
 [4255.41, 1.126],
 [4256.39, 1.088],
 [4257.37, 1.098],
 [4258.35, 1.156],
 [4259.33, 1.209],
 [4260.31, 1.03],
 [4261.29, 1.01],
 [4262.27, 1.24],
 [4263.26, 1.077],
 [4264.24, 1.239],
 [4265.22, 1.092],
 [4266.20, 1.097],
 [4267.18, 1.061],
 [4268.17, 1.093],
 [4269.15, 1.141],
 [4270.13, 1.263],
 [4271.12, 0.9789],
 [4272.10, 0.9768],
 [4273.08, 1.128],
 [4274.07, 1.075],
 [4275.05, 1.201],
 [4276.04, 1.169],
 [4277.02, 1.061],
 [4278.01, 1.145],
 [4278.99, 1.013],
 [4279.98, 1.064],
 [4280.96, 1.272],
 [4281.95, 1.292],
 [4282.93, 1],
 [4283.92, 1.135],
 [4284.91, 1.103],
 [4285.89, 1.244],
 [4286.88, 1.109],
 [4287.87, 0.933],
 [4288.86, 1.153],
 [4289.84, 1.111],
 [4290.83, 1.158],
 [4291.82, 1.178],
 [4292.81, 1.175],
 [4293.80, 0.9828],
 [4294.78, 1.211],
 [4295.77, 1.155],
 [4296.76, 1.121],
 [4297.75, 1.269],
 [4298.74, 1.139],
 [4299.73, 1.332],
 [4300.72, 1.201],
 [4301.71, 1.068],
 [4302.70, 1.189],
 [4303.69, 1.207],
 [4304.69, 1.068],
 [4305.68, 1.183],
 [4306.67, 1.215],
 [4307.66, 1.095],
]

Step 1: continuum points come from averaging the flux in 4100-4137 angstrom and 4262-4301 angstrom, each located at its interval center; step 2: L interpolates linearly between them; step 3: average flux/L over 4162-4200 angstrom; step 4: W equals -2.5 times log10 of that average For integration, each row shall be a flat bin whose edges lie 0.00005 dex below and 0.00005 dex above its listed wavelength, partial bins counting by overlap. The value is 0.12 mag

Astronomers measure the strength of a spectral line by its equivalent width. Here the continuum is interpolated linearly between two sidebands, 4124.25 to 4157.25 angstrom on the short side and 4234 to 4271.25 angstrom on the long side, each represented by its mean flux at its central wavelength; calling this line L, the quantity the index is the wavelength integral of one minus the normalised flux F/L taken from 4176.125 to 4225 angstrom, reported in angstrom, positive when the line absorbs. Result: 3.4 angstrom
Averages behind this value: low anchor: 1.14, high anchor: 1.1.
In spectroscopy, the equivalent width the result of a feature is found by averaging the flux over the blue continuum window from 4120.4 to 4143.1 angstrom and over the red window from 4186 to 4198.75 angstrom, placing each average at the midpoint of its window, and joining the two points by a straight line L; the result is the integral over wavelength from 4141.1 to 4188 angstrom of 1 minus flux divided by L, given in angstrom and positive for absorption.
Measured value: -2.7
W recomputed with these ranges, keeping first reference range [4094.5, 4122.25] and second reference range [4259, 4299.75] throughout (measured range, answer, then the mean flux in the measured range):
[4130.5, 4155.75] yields 0.07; 1.16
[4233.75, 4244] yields 0.05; 1.11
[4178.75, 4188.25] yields 0.12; 1.07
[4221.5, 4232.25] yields 0.08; 1.09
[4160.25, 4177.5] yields 0.11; 1.09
